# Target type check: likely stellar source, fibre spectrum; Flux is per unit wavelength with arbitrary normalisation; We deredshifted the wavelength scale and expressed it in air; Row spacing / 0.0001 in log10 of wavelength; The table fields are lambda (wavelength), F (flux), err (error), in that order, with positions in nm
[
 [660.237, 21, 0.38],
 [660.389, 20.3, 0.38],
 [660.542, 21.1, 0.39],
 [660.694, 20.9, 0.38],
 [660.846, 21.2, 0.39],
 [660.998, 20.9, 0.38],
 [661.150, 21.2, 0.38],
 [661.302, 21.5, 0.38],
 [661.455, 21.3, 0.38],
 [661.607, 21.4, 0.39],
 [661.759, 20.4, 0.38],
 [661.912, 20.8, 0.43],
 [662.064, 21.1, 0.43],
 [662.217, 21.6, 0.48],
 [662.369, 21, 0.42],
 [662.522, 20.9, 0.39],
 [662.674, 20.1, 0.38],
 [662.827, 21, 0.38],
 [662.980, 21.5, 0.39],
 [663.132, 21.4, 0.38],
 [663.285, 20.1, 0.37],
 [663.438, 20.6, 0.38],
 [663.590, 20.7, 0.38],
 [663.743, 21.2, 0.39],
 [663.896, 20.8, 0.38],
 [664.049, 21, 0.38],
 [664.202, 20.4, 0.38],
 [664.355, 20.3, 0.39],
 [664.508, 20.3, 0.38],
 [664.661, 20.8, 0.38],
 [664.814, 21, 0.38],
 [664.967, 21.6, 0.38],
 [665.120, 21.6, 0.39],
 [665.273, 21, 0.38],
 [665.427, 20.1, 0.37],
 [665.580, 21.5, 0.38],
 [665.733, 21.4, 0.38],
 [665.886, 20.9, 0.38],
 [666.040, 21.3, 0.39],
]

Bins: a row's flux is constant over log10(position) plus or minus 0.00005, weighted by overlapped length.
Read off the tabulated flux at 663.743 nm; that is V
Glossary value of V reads 21.2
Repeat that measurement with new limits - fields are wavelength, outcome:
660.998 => 20.9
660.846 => 21.2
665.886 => 20.9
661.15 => 21.2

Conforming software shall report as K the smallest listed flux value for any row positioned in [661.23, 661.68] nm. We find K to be 21.3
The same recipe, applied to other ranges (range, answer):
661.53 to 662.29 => 20.4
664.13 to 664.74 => 20.3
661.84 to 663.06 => 20.1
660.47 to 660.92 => 20.9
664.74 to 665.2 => 21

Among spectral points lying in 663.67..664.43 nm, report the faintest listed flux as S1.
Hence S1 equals 20.3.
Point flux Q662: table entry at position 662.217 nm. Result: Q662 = 21.6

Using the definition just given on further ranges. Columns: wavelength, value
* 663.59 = 20.7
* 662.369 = 21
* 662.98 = 21.5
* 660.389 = 20.3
